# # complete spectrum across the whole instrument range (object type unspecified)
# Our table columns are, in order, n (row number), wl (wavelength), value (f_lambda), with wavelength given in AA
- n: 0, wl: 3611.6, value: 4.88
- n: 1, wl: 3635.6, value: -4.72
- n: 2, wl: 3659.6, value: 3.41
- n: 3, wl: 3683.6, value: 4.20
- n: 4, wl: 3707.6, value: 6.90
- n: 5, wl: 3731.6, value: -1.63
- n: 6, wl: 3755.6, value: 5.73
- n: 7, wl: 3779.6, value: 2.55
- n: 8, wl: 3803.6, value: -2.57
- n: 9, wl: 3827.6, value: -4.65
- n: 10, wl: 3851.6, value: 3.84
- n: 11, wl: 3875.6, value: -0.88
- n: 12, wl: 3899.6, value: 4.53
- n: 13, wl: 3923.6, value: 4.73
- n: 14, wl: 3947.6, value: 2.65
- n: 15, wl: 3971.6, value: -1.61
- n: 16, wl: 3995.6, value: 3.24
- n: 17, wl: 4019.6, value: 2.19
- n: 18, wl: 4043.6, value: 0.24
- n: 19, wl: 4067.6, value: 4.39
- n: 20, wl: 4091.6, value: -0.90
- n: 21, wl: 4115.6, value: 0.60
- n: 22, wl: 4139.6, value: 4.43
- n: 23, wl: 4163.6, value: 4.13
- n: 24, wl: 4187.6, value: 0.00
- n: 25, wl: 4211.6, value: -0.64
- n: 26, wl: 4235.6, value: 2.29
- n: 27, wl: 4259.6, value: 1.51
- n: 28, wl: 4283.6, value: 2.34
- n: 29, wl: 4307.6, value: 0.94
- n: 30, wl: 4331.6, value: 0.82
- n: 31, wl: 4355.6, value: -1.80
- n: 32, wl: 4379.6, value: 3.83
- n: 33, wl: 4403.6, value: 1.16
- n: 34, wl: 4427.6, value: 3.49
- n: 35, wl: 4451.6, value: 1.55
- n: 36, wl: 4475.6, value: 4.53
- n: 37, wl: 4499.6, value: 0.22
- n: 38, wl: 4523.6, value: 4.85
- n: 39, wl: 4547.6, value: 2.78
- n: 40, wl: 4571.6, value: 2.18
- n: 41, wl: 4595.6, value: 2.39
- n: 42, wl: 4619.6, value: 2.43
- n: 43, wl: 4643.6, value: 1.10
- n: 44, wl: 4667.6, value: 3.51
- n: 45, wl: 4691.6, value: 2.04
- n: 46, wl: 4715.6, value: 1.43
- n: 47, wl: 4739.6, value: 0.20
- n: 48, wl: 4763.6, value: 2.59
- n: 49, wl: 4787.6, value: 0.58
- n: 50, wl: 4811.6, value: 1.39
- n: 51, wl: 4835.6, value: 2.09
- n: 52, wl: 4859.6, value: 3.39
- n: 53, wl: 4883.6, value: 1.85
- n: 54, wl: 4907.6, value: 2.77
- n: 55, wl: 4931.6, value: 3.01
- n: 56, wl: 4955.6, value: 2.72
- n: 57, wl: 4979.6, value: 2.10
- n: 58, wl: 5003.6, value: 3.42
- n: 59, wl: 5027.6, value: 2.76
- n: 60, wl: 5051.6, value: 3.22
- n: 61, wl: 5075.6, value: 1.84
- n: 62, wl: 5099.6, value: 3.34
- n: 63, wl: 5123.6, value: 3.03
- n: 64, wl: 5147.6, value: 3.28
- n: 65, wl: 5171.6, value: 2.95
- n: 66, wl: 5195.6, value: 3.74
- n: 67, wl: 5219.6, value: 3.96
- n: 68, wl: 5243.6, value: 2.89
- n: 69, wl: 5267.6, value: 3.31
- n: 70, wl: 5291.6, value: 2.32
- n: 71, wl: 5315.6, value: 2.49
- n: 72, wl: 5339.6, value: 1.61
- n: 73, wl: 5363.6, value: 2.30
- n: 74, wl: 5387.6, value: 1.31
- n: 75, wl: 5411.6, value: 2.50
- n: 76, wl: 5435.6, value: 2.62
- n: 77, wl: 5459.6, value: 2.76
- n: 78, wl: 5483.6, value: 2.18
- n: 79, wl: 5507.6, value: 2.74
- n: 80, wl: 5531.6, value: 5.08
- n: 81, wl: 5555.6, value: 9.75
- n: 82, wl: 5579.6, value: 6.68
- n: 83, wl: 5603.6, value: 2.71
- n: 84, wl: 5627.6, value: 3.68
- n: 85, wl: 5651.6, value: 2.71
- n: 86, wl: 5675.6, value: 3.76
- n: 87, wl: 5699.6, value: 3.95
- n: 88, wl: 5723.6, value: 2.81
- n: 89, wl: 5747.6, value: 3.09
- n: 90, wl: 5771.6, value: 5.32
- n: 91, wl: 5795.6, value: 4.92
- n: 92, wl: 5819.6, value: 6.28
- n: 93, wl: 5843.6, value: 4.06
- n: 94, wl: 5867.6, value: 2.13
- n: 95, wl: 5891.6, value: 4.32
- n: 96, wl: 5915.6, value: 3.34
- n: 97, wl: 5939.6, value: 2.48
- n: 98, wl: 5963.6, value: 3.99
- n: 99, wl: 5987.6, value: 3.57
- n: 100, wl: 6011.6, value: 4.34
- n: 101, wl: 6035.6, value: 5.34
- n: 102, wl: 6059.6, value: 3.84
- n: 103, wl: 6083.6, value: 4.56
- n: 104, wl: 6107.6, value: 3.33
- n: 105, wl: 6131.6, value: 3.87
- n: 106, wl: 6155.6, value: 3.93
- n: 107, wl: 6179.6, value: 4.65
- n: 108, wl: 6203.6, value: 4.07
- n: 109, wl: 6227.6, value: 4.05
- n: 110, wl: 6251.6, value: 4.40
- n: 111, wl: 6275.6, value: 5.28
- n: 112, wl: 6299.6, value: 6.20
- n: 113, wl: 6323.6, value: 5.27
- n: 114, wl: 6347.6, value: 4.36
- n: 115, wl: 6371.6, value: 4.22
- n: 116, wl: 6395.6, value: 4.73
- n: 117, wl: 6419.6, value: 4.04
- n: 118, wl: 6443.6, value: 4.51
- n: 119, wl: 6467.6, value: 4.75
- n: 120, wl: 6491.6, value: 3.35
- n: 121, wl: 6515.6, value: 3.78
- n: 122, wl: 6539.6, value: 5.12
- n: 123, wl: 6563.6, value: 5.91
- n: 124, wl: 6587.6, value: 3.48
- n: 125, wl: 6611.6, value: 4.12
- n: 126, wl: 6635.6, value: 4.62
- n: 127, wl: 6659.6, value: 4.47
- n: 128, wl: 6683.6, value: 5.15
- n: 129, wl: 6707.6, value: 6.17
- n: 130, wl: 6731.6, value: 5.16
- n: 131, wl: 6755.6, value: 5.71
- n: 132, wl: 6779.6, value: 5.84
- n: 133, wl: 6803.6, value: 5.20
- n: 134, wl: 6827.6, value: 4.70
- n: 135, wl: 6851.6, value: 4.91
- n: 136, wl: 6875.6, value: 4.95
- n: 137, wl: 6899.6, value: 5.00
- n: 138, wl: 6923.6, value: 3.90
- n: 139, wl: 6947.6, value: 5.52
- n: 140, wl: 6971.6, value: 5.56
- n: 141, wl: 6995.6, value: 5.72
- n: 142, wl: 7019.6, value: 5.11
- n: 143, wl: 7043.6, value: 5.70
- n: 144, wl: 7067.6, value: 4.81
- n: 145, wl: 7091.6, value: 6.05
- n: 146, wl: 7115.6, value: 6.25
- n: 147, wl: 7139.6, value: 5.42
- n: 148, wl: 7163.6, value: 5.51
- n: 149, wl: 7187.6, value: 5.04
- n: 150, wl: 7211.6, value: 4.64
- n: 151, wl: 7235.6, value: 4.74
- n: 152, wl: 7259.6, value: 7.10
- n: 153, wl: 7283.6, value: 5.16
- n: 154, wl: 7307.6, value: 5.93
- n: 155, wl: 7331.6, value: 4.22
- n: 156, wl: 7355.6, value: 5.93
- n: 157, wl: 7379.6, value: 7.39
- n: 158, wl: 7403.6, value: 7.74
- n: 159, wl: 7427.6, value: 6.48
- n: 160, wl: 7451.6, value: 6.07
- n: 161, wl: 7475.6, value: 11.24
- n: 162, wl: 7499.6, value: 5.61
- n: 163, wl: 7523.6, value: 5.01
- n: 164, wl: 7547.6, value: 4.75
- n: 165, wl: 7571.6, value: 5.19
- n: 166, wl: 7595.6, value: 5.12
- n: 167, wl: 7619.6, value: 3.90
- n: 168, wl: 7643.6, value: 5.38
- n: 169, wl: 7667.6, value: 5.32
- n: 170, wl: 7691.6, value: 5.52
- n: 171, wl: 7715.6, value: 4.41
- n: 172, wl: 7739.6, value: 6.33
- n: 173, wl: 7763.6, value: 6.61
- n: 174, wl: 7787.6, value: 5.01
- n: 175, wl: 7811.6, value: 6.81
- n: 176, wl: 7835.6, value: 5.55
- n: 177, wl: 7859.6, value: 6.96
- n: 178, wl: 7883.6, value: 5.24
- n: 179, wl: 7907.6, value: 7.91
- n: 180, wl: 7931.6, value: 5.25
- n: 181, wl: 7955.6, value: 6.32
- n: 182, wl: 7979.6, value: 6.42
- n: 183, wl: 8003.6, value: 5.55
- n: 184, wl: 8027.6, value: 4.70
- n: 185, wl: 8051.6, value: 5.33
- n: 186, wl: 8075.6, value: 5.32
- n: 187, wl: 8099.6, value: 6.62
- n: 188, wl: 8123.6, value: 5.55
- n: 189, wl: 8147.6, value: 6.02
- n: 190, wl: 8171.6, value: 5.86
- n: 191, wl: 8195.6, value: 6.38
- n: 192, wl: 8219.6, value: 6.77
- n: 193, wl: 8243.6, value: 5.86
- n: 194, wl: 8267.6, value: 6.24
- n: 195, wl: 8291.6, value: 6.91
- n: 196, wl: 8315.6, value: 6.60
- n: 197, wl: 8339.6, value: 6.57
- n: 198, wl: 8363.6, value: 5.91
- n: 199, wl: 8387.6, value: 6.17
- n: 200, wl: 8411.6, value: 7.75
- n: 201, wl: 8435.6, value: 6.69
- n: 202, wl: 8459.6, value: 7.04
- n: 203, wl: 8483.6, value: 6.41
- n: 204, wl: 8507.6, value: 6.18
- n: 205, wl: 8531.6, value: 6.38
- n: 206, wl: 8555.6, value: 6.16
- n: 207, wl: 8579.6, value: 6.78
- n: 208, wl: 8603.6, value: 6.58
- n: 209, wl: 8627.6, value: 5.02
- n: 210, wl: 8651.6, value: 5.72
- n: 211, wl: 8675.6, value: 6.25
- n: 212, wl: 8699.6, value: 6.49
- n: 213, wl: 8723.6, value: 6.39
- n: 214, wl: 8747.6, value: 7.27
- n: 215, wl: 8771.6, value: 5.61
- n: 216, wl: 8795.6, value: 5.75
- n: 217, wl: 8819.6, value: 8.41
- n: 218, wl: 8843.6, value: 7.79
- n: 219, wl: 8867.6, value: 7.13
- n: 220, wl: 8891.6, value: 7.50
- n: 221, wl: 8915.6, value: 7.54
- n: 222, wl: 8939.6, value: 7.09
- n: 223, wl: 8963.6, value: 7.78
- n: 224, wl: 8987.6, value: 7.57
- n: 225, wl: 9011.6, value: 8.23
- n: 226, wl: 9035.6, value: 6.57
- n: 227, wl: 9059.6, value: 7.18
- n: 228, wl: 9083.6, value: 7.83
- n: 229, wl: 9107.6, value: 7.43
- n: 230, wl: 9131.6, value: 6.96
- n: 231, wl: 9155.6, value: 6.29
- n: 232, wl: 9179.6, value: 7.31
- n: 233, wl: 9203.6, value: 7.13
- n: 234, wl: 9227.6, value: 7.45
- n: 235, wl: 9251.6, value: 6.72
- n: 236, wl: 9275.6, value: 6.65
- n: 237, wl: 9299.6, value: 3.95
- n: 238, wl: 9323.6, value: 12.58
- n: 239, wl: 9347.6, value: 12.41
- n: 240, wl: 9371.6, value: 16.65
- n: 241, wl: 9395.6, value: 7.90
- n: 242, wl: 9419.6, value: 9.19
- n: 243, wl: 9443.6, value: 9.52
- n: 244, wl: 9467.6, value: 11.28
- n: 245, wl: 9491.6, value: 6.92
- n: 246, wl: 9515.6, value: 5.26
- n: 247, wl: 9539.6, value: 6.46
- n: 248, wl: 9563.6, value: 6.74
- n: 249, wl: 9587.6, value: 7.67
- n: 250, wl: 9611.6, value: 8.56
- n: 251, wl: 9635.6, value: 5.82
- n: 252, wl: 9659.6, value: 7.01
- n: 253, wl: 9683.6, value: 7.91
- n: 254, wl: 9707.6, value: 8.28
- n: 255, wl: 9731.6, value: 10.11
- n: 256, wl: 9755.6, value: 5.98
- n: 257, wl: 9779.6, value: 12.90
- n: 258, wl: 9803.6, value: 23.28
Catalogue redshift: 0.49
